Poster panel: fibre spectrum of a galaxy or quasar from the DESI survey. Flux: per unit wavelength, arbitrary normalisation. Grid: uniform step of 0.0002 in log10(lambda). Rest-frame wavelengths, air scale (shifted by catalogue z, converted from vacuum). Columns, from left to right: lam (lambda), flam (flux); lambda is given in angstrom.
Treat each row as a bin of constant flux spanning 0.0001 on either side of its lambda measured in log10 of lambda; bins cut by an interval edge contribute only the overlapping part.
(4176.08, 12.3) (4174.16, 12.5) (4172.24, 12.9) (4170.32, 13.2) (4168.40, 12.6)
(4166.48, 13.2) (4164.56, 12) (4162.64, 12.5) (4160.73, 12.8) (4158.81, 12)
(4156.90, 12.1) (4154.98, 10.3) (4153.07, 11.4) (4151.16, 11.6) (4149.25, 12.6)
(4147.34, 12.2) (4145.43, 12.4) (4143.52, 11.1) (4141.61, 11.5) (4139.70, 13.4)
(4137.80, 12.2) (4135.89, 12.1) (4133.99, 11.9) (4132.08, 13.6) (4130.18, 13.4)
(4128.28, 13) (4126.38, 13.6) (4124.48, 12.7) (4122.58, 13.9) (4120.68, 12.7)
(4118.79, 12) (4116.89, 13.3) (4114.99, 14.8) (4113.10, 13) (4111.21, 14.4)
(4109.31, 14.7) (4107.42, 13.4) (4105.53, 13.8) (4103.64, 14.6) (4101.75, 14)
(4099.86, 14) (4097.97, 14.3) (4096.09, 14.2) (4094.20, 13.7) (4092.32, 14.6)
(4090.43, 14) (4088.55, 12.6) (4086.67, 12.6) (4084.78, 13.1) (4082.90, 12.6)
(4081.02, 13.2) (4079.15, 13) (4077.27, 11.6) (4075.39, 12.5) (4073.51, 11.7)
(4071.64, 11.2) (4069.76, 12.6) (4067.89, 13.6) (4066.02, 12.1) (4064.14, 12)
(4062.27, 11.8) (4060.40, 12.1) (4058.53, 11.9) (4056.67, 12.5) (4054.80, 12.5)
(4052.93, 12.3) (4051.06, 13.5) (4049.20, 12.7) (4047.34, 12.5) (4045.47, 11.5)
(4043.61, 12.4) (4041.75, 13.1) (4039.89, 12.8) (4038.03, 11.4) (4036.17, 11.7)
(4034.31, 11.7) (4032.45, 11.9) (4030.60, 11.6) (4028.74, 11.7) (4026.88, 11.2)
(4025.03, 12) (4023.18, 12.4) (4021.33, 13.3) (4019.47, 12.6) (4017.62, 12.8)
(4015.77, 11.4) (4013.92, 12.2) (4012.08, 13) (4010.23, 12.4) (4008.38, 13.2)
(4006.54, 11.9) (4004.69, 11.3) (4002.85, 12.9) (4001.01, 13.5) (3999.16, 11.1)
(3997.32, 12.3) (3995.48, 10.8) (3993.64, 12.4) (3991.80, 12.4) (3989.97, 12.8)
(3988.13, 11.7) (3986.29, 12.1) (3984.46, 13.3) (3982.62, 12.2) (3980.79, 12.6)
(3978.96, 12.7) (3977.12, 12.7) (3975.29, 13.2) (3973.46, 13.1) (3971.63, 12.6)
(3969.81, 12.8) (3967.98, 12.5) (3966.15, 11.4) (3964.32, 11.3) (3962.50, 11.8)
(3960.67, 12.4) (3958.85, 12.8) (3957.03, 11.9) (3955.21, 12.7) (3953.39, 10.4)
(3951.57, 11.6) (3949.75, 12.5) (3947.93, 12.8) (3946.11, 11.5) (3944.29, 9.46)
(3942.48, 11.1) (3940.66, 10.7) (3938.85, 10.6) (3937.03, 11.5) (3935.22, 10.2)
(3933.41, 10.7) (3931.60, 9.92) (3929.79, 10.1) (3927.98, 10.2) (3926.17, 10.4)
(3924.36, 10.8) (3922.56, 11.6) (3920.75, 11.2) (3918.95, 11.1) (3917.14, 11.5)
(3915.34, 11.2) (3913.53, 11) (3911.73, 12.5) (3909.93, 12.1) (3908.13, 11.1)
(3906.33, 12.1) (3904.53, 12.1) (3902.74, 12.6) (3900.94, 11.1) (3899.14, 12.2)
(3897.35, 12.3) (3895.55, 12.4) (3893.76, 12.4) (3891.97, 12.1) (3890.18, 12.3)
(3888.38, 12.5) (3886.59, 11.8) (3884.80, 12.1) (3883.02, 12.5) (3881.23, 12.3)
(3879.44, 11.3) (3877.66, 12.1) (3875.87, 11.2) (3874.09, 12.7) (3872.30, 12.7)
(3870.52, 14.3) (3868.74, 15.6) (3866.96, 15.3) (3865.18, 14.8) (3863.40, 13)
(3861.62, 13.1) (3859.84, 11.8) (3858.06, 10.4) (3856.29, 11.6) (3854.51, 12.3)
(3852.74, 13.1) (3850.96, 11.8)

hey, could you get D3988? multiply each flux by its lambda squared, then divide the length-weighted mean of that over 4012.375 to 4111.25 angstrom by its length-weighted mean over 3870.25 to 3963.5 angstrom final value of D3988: 1.2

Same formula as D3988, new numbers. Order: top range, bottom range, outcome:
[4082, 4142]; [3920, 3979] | 1.26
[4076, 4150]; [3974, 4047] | 1.13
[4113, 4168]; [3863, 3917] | 1.14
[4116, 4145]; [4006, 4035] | 1.10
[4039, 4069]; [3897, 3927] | 1.16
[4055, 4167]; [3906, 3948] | 1.27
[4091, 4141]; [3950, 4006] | 1.18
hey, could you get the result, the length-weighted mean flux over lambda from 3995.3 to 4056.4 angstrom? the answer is 12.2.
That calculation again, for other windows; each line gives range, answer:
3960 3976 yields 12.3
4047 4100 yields 12.8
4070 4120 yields 13.3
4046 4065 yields 12.4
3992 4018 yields 12.2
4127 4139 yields 12.7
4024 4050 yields 12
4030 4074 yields 12.2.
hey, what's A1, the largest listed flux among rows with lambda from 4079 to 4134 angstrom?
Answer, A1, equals 14.8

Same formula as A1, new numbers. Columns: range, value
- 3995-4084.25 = 13.6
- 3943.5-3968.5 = 12.8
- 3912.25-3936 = 11.6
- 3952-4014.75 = 13.5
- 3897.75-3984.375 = 13.2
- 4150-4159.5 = 12.1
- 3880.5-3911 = 12.6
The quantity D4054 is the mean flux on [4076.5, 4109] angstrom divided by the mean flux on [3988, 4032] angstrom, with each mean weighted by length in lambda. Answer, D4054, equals 1.11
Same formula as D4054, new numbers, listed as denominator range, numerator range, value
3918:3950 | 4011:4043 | 1.12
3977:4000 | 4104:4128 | 1.11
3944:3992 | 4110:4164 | 1.03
